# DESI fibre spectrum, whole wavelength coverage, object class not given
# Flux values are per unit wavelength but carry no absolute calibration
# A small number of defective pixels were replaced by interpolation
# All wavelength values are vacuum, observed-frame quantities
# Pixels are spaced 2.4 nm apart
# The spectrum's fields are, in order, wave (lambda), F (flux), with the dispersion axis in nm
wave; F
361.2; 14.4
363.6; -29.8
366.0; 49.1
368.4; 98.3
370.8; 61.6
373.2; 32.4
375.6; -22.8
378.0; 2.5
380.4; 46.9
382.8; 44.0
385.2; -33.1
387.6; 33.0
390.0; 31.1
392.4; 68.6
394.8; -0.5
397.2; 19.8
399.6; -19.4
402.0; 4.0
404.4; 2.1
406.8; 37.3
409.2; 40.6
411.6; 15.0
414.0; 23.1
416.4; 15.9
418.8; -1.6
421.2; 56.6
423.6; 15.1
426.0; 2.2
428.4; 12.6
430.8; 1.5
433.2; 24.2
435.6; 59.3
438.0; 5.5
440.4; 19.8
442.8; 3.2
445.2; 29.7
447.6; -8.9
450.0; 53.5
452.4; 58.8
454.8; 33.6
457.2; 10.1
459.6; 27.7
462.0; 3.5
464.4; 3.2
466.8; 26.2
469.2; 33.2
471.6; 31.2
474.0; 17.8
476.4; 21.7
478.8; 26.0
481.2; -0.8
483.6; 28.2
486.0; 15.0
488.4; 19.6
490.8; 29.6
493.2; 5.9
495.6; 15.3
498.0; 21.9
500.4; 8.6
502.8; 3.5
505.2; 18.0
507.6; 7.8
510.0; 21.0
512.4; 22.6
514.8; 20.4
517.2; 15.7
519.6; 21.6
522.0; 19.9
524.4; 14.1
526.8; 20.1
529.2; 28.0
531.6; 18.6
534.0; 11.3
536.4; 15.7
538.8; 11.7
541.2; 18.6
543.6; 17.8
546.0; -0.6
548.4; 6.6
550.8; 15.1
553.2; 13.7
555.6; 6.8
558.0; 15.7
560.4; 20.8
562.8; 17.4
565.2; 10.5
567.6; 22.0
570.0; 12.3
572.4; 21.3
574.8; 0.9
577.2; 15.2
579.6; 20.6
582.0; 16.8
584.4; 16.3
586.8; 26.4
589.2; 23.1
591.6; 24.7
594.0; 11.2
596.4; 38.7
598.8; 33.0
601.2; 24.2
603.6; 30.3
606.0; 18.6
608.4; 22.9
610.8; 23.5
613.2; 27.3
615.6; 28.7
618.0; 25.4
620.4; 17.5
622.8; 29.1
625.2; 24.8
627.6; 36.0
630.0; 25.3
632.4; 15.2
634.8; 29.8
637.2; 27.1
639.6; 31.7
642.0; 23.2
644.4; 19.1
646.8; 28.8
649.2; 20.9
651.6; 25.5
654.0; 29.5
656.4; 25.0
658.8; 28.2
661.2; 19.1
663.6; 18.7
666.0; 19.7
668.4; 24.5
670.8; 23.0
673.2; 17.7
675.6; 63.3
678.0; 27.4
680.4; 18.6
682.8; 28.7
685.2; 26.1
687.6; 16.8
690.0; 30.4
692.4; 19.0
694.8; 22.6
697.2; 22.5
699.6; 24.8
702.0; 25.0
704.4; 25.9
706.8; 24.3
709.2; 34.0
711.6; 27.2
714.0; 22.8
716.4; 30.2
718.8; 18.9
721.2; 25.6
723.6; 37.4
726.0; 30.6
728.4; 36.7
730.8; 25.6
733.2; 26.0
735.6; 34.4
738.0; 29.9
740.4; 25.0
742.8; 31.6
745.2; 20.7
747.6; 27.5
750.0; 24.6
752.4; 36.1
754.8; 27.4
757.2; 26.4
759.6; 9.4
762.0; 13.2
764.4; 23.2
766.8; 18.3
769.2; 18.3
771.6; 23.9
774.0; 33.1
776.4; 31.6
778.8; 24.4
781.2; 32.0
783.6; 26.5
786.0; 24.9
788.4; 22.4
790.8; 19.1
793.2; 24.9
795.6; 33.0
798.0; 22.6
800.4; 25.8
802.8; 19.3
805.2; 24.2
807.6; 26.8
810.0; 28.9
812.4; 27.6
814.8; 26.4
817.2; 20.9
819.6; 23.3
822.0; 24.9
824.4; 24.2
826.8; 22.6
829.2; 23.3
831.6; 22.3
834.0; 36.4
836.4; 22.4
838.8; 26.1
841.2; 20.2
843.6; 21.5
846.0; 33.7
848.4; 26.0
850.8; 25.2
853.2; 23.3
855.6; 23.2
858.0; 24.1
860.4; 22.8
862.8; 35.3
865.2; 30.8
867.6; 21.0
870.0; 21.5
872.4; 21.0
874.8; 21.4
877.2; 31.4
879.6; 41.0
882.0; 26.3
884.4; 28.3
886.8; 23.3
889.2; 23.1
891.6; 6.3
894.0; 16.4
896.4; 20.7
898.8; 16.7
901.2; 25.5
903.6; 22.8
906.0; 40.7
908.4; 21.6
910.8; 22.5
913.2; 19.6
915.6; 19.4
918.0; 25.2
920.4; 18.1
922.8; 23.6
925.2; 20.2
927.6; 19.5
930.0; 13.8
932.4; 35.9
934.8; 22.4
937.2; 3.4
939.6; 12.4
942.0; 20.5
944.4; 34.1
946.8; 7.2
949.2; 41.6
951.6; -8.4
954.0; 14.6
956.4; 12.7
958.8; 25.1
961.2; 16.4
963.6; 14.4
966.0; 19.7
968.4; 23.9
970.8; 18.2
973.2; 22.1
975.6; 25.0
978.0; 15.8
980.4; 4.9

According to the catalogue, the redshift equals 0.81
